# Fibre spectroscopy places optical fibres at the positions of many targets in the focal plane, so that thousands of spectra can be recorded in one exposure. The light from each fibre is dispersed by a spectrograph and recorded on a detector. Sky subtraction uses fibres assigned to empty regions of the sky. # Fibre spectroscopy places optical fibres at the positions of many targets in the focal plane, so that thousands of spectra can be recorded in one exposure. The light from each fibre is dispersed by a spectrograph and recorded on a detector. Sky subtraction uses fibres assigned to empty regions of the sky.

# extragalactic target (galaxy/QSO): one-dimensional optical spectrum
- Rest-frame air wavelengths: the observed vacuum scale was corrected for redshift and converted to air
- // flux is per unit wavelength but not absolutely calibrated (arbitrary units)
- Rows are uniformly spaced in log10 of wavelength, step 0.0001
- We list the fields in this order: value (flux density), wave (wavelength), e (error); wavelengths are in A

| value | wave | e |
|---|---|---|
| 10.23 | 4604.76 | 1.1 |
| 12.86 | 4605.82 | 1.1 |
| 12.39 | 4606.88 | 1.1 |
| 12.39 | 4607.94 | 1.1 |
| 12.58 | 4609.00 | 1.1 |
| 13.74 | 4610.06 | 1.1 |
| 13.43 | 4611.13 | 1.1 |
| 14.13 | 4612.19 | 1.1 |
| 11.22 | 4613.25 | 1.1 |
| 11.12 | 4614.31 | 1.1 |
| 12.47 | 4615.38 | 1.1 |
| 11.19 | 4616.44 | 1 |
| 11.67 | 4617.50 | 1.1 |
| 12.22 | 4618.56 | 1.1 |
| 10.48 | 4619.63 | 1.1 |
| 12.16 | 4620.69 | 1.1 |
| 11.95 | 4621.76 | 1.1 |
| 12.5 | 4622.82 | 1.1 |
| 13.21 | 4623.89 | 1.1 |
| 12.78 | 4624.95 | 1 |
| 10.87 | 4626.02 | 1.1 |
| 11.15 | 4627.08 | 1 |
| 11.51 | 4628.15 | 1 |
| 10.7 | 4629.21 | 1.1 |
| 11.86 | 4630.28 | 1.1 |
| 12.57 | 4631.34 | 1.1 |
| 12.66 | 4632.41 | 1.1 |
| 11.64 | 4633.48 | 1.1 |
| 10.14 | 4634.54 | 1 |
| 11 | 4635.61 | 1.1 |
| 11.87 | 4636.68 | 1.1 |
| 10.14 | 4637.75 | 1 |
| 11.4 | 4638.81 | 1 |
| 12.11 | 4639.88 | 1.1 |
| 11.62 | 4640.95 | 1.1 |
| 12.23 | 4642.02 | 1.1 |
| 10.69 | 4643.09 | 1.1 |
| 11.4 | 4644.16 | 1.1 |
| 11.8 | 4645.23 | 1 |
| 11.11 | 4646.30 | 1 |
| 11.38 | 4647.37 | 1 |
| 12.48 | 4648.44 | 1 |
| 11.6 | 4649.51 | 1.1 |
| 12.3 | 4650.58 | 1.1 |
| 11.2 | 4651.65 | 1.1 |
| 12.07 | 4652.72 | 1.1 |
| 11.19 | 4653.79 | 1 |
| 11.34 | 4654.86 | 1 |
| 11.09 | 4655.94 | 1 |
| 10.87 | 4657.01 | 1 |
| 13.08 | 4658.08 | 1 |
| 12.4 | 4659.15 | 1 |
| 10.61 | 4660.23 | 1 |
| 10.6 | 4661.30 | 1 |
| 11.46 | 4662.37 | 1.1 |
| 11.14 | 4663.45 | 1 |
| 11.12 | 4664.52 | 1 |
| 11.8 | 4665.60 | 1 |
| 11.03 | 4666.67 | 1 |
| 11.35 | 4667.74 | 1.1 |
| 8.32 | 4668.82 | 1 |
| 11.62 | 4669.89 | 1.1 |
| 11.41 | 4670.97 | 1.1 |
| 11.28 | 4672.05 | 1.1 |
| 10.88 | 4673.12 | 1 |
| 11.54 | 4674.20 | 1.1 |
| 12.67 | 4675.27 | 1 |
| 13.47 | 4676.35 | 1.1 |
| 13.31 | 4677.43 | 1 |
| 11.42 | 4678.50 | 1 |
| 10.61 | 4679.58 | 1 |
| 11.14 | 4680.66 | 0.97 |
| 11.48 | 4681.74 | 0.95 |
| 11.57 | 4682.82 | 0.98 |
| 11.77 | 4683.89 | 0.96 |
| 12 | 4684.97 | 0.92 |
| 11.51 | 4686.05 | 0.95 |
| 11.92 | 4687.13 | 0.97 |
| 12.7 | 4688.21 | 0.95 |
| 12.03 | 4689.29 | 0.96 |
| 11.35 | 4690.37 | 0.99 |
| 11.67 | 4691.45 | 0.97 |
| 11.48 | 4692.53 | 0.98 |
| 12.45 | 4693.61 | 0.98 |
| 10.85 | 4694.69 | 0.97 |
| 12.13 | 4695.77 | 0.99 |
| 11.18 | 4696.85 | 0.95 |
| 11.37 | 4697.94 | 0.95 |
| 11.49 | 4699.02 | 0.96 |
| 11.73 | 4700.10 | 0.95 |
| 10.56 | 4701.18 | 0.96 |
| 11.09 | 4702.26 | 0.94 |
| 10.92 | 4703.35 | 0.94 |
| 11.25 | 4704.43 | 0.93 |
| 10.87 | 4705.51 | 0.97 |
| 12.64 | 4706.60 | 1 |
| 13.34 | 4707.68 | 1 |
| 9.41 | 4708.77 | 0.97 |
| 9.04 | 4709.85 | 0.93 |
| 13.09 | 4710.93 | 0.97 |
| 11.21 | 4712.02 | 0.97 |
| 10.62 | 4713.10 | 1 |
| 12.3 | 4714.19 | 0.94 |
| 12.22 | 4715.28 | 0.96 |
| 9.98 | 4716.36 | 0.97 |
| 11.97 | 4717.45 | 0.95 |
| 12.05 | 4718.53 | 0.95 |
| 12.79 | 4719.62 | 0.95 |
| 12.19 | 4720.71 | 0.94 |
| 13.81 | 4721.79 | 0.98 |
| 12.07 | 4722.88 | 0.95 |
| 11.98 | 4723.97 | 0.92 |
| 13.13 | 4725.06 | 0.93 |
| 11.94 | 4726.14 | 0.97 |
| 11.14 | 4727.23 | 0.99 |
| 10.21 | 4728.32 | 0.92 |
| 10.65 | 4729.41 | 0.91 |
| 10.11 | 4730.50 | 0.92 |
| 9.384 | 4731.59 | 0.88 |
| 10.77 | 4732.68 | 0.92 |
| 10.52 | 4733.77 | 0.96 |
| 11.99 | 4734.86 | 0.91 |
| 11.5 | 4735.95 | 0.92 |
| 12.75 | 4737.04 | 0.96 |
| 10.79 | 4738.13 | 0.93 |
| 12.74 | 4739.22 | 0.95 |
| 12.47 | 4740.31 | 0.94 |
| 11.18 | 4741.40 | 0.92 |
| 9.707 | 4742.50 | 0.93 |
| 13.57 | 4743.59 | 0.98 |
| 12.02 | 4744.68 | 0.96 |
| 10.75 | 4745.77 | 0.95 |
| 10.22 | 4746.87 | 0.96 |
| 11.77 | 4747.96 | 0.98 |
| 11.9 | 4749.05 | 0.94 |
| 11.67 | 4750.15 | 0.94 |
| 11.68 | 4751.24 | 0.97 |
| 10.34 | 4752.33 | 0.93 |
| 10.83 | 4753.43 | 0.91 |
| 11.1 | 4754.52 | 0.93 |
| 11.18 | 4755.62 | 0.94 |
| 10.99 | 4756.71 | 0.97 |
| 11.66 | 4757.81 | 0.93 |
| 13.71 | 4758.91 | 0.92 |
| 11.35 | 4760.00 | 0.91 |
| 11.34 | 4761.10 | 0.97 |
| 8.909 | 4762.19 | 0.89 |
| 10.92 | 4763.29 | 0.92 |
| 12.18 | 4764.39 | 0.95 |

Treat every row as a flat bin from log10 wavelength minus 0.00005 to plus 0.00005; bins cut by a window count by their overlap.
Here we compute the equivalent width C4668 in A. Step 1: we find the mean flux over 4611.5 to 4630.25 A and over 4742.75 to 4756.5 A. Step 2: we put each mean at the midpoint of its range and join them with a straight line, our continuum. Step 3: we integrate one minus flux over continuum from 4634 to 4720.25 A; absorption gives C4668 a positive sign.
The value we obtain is 1.14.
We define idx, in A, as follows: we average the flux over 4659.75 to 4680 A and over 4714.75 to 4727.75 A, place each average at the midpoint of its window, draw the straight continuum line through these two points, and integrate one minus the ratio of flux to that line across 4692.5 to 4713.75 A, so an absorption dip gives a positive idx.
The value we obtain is 0.9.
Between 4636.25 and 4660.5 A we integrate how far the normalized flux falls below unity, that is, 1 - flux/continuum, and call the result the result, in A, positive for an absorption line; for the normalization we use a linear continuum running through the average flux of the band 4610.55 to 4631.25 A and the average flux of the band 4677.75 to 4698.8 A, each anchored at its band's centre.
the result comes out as 0.49 A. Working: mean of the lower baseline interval 11.9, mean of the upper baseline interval 11.6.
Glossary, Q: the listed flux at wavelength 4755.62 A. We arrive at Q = 11.18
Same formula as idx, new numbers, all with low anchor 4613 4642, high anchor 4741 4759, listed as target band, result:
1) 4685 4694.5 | -0.3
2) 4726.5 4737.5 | 0.5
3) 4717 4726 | -0.8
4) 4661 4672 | 0.5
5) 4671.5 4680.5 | -0.3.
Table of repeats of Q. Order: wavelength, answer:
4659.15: 12.4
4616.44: 11.19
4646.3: 11.11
